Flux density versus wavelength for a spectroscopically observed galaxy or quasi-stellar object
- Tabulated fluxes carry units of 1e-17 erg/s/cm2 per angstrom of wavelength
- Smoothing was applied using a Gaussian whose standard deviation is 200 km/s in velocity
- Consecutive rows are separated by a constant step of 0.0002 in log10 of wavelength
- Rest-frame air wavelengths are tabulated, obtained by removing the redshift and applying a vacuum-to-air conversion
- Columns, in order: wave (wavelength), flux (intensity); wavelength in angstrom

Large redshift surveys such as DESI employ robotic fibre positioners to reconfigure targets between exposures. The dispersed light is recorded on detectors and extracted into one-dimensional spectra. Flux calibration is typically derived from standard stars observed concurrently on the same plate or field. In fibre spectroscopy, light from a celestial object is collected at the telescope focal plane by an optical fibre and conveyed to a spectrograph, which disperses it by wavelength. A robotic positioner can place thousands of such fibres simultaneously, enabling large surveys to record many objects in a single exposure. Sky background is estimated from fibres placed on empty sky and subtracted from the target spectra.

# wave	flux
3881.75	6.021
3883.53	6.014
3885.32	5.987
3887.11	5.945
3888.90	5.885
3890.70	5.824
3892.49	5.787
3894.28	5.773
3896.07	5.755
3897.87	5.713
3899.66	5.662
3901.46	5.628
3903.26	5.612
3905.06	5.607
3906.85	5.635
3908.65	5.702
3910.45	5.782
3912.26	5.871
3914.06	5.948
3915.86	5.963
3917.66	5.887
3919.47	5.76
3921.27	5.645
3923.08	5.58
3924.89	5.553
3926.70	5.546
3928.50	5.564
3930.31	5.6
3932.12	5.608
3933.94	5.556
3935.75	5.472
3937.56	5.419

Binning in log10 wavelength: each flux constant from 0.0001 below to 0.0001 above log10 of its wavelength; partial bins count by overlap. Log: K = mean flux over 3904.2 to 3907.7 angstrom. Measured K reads 5.64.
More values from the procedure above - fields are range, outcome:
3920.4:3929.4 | 5.58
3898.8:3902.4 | 5.63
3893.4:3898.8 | 5.75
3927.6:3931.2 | 5.59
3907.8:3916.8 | 5.85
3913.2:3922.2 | 5.84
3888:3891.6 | 5.84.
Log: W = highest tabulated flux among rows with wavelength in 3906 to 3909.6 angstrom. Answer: 5.702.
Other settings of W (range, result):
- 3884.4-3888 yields 5.987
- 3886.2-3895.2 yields 5.945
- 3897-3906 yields 5.713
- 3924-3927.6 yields 5.553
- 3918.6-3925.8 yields 5.76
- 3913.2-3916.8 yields 5.963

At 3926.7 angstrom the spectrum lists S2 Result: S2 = 5.546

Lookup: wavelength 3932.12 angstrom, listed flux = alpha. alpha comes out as 5.608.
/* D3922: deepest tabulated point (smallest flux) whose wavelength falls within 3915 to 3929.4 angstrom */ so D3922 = 5.546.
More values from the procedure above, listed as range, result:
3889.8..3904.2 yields 5.612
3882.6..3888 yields 5.945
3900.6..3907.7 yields 5.607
